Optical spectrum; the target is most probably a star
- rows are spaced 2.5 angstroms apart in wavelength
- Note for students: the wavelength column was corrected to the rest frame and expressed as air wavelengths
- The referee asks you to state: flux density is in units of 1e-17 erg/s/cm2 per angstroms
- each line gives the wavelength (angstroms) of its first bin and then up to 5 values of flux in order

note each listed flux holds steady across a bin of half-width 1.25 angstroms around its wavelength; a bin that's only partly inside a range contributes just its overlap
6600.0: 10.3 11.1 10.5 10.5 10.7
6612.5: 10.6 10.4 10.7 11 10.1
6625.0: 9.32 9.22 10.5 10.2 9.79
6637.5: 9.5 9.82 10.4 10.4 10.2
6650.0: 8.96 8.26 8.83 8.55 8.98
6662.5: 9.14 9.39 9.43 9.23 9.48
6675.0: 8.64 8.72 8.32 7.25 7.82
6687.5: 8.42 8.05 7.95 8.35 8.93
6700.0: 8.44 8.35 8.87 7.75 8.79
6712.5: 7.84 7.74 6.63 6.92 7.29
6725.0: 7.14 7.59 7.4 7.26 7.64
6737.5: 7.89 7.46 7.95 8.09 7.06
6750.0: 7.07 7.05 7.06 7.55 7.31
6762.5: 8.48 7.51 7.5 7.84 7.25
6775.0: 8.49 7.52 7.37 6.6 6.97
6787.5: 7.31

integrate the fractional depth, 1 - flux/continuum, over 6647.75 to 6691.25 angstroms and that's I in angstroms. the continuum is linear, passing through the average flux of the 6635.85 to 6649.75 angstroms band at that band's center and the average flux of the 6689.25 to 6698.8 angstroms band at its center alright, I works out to 2.0 angstroms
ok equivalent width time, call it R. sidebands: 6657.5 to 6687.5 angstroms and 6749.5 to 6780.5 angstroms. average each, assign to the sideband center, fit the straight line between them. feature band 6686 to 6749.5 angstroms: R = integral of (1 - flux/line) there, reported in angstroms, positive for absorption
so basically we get 2.6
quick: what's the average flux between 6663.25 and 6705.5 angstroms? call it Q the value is 8.57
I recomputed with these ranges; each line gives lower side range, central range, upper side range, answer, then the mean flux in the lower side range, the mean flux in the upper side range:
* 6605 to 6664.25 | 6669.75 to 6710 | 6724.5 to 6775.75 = 1.6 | 9.84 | 7.55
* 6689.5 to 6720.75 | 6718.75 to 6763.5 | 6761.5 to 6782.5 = 2.3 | 8.06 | 7.67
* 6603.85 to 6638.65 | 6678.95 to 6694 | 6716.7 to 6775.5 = 1.4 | 10.2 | 7.47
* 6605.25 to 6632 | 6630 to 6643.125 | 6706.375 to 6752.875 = -0.2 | 10.3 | 7.51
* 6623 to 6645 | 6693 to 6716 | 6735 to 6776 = 0.6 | 9.88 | 7.59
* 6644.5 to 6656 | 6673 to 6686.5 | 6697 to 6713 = 0.9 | 9.27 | 8.43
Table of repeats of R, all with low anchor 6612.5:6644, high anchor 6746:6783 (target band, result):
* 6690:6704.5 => 0.6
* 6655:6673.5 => 0.5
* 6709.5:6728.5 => 2.1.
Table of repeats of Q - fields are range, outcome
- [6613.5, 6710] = 9.15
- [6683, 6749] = 7.82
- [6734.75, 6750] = 7.63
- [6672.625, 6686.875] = 8.27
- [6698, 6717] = 8.22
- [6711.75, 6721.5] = 7.25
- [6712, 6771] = 7.46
